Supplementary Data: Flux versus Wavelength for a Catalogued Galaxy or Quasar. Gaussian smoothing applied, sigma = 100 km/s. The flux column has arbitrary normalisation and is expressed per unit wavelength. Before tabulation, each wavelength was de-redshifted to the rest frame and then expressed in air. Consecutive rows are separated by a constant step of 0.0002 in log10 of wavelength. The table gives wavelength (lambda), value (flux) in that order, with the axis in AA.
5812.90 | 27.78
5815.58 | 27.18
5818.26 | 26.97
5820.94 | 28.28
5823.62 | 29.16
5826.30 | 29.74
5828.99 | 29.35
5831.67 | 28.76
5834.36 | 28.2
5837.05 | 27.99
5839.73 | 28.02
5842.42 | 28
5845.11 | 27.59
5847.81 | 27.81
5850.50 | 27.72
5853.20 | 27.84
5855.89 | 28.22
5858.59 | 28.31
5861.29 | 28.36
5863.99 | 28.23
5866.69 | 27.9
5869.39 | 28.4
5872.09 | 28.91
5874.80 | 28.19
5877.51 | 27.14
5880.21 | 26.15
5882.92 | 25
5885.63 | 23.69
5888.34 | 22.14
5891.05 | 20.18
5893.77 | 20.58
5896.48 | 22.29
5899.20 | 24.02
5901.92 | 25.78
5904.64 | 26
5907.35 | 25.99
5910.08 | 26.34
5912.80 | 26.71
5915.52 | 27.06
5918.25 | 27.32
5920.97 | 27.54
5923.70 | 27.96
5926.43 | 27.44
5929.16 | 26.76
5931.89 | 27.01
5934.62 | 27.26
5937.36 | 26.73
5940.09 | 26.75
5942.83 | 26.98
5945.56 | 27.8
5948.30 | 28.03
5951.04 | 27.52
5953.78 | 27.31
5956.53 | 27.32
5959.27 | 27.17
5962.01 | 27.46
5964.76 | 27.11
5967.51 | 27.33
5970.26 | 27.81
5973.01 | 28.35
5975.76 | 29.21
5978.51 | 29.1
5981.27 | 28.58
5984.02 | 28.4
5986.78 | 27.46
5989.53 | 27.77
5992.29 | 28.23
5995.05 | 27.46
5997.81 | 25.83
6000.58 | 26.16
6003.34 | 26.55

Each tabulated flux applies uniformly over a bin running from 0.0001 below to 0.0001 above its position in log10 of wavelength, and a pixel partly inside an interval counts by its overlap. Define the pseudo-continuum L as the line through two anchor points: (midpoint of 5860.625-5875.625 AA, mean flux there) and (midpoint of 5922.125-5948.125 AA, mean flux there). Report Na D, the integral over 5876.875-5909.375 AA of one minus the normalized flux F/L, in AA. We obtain 4.5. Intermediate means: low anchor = 28.3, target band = 24.1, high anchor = 27.2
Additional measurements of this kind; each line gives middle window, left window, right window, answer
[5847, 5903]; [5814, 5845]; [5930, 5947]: 3.6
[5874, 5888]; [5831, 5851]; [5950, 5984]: 1.1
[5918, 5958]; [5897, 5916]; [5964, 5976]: -0.7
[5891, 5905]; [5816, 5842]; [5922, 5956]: 2.3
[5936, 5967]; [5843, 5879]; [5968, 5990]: 1.1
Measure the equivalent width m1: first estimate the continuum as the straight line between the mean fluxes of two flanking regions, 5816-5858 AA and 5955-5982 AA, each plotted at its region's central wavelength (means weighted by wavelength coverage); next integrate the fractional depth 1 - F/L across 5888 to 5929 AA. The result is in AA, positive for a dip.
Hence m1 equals 4.0 AA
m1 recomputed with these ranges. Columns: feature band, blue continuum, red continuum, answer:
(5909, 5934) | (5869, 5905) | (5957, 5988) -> -1.0 AA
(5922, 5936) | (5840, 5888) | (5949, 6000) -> 0.1 AA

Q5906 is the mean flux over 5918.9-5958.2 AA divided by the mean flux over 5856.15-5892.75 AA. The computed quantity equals 1.04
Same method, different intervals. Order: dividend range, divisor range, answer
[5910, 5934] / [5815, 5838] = 0.96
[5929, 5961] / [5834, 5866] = 0.97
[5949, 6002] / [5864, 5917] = 1.09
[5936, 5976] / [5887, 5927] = 1.09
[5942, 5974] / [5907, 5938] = 1.02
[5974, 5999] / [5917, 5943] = 1.03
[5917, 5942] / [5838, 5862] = 0.97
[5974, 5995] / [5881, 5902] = 1.24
